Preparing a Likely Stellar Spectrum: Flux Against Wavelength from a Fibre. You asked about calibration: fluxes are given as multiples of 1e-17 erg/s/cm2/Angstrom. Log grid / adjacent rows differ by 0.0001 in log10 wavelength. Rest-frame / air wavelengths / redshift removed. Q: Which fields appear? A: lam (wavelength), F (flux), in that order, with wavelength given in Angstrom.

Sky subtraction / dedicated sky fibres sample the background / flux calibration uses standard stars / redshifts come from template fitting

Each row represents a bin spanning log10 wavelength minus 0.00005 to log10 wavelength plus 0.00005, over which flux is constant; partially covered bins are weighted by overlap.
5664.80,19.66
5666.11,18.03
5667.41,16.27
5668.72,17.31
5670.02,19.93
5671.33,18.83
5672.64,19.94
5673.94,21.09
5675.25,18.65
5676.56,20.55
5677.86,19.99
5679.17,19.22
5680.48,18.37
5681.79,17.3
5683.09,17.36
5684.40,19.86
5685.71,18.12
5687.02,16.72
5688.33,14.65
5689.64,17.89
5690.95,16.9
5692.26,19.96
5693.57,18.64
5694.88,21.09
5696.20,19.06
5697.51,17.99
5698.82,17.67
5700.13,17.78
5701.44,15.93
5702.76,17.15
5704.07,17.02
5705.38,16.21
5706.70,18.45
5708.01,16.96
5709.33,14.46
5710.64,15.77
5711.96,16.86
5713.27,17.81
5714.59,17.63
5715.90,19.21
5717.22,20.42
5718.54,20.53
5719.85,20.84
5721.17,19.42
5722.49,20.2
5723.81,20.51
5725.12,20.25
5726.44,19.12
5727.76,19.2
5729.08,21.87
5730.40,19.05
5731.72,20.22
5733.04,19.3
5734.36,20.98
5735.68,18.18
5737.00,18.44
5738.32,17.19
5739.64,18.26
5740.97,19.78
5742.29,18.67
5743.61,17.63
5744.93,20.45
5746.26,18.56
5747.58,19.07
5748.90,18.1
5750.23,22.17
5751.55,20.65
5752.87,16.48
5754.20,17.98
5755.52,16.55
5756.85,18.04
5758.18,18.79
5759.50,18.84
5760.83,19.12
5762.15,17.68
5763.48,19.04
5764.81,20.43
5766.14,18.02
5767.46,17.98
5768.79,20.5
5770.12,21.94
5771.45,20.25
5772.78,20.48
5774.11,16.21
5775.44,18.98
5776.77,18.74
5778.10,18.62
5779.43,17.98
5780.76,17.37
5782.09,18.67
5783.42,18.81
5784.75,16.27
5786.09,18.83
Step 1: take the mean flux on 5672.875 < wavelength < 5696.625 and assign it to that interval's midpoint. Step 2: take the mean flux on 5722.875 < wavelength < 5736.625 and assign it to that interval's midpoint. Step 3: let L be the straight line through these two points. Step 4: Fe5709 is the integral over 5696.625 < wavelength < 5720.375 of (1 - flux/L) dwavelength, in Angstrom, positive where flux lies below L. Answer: 2.0 Angstrom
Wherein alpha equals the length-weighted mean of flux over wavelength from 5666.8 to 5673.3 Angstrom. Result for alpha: 18.5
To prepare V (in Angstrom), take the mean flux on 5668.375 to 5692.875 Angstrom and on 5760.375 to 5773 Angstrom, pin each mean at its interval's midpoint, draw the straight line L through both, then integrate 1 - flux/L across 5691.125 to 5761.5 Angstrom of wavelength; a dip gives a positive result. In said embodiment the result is 1.5 Angstrom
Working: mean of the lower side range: 18.6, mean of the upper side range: 19.5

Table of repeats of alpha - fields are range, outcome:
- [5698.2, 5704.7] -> 17.1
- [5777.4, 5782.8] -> 18.2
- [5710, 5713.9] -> 16.8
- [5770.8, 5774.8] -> 19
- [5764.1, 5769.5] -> 19.3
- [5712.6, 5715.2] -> 17.7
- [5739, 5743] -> 18.9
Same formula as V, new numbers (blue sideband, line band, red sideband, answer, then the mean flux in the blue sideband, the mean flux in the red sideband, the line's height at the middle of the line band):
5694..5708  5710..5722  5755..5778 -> -0.5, 17.8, 18.9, 18.1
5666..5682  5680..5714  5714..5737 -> 3.1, 19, 19.8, 19.3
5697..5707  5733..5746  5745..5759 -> -0.4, 17.2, 18.7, 18.3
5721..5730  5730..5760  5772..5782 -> 0.9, 20.1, 18.4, 19.4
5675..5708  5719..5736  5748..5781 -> -1.4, 18.1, 18.9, 18.5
